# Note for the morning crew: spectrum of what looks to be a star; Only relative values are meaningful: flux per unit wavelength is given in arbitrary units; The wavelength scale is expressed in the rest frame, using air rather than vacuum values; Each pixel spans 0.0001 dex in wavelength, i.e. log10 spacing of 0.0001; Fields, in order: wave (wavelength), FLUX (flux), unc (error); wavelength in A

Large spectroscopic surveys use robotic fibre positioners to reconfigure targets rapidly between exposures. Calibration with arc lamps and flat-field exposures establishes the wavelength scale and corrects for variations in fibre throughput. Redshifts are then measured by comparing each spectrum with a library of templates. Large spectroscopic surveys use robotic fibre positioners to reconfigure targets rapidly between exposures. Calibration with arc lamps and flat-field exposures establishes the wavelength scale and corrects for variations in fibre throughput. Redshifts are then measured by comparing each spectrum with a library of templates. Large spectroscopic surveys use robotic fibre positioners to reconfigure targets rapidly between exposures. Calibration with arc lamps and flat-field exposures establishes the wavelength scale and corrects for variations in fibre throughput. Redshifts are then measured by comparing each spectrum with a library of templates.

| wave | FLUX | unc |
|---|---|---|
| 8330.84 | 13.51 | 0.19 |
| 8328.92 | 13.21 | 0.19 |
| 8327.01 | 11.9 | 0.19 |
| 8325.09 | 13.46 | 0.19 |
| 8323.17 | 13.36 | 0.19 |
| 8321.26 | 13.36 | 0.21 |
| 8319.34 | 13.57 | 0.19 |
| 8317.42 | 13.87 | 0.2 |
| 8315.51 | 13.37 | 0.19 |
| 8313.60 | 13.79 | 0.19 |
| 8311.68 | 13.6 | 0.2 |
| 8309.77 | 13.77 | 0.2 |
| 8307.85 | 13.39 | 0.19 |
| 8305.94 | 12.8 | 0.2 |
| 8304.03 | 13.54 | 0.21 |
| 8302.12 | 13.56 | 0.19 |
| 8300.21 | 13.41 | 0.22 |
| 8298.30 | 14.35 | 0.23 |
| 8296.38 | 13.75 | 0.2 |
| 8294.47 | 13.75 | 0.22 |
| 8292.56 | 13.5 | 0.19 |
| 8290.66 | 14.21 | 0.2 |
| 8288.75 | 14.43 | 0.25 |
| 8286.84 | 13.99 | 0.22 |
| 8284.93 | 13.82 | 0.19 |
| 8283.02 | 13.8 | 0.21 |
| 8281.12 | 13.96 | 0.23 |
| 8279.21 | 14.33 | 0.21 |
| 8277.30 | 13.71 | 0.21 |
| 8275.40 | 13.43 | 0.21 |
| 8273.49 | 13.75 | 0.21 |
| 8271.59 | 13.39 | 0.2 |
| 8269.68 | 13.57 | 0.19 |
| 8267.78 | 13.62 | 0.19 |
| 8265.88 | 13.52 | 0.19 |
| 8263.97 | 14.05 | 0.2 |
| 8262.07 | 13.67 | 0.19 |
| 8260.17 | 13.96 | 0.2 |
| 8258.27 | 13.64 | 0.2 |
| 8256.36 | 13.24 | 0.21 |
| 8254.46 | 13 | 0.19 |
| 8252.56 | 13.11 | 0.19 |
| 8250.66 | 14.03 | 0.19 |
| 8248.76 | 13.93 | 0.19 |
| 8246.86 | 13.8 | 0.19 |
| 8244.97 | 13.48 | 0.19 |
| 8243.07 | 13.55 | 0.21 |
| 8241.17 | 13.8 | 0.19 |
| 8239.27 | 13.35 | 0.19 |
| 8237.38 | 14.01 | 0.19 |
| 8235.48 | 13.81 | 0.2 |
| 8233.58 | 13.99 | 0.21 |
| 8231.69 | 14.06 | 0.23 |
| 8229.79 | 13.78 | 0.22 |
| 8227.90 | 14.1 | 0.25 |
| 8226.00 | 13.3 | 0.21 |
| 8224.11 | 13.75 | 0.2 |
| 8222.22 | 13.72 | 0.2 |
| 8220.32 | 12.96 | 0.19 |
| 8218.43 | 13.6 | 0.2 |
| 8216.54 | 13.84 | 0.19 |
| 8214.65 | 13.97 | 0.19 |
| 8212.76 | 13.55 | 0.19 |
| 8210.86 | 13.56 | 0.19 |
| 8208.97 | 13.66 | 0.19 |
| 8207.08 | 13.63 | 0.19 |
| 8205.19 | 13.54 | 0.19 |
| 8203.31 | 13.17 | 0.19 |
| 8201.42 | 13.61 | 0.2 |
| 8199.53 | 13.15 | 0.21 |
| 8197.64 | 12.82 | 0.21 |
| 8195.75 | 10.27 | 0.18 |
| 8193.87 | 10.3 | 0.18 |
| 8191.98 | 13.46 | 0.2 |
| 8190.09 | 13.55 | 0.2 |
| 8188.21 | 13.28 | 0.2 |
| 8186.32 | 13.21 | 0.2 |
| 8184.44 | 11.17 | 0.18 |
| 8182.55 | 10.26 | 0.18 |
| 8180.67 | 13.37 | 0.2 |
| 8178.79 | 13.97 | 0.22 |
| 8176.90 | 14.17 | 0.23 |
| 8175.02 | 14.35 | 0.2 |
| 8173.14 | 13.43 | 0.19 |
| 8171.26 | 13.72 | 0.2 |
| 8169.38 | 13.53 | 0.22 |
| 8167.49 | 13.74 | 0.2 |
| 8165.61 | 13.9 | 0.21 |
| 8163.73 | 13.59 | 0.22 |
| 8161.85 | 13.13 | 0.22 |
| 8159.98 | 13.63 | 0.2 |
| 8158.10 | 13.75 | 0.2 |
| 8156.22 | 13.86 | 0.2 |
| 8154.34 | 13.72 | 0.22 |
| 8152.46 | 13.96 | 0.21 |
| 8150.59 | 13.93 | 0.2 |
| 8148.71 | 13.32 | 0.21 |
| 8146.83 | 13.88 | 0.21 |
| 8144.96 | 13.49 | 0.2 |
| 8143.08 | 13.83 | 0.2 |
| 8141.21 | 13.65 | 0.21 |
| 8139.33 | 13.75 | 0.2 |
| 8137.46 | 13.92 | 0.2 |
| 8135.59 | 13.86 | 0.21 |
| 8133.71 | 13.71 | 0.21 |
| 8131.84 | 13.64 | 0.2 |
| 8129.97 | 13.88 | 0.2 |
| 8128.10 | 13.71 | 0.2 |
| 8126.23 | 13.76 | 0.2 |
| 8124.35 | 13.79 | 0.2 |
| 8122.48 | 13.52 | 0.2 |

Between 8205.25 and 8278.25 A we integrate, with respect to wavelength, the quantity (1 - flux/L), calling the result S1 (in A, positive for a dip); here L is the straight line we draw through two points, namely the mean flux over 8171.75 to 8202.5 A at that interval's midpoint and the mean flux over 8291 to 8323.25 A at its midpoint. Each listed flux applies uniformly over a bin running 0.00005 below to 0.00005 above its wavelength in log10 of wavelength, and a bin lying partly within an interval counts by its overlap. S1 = -2.8 A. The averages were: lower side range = 12.8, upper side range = 13.6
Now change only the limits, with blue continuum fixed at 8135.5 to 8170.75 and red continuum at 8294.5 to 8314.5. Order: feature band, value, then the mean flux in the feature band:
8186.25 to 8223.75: 1.4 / 13.1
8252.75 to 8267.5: 0.1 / 13.6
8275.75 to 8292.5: -0.5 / 14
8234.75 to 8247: 0.0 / 13.7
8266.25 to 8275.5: 0.0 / 13.6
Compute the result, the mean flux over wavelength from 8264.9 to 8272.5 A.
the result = 13.5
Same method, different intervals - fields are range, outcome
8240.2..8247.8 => 13.7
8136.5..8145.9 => 13.7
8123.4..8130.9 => 13.8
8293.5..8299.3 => 13.9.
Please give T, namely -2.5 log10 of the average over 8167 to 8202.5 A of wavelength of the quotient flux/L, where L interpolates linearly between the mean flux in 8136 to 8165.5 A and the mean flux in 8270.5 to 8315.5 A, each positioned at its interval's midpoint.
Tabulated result 0.07 mag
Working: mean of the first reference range 13.7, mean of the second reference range 13.7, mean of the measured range 12.9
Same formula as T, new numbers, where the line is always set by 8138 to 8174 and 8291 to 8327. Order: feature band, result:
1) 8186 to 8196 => 0.10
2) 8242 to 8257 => 0.00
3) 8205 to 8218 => 0.00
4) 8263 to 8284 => -0.01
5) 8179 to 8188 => 0.12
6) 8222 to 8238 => -0.02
